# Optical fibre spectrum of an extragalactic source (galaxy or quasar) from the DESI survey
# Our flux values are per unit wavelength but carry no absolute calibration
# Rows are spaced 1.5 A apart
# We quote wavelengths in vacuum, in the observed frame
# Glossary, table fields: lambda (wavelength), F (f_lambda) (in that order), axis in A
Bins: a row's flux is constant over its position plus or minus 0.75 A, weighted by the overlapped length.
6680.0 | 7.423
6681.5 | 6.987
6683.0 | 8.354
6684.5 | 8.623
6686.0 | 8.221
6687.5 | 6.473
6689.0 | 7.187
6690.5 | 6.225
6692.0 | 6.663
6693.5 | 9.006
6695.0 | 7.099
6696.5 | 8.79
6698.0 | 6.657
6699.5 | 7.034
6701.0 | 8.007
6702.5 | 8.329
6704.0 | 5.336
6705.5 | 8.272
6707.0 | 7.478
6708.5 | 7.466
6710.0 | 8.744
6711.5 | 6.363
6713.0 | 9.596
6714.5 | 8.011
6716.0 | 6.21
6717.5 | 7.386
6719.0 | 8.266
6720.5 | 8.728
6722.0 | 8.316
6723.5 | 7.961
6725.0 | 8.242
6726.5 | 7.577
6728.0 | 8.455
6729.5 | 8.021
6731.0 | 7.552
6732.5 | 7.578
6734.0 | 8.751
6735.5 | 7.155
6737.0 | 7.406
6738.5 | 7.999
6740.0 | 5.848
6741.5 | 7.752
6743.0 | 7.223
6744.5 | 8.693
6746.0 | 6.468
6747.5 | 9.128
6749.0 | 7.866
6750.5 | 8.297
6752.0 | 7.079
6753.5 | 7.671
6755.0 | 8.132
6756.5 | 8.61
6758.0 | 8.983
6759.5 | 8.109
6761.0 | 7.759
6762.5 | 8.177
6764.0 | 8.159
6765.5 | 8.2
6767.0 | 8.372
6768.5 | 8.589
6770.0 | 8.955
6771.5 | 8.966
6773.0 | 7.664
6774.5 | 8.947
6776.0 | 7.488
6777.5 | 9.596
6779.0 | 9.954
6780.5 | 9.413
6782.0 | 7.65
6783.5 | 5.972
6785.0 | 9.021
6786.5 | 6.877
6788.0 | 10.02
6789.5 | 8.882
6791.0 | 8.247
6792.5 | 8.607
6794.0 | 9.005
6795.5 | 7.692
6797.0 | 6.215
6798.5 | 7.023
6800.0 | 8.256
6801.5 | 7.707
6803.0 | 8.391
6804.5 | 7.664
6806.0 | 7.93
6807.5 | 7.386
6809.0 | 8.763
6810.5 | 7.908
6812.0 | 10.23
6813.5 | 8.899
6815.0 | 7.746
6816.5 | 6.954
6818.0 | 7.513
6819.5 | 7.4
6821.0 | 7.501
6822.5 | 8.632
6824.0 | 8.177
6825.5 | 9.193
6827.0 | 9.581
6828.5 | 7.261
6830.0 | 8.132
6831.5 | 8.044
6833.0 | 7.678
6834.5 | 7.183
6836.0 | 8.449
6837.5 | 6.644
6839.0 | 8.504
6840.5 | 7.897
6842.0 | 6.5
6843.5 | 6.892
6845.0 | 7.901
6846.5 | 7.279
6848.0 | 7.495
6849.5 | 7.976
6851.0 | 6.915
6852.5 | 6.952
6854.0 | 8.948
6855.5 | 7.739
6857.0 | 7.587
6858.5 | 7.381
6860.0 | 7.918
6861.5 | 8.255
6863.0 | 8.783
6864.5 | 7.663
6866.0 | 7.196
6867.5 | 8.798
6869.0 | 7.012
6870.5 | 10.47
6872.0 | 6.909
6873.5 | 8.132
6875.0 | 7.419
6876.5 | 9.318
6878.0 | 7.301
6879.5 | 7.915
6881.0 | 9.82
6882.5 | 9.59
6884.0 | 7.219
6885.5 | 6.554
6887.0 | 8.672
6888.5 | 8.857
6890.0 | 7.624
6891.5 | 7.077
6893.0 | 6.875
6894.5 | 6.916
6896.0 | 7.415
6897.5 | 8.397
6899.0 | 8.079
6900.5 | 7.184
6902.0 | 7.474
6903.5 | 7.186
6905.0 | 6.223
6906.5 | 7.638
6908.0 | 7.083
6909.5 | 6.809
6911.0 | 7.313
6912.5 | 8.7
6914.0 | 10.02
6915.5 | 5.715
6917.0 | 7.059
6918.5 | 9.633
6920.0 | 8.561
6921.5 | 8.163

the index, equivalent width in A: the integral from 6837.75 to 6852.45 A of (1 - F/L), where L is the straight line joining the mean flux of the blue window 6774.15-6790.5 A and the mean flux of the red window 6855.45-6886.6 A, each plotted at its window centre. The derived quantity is 1.37 A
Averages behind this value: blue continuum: 8.51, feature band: 7.43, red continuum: 8.06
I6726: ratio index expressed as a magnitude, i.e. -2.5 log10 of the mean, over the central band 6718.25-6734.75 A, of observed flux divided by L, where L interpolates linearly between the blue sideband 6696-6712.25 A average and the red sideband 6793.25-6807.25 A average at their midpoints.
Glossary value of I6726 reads -0.08 mag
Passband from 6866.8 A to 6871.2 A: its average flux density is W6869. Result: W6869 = 8.74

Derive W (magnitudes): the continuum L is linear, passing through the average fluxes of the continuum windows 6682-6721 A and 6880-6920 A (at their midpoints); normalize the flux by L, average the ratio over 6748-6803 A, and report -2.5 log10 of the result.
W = -0.08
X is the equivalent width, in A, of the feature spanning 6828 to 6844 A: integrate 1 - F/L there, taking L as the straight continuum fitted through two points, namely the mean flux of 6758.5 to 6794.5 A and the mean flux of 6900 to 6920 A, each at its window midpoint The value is 1.0 A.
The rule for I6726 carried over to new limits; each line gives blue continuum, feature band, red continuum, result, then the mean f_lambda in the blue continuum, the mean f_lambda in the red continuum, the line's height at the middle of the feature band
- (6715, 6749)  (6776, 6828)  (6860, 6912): -0.06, 7.76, 7.81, 7.78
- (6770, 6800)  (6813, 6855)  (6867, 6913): 0.04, 8.29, 7.8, 8.06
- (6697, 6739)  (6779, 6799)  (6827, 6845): -0.06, 7.75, 7.66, 7.7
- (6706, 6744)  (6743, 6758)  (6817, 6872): -0.03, 7.77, 7.86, 7.79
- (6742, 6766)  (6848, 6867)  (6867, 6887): 0.05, 8.03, 8.2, 8.17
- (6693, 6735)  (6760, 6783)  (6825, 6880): -0.09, 7.82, 7.86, 7.84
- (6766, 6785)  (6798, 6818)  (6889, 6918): 0.02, 8.48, 7.44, 8.22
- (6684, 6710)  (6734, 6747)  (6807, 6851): 0.03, 7.49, 7.91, 7.63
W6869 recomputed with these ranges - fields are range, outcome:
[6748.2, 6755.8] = 7.82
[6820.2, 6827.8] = 8.6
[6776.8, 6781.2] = 9.66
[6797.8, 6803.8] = 7.85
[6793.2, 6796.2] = 8.36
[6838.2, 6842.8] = 7.61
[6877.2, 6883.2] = 8.65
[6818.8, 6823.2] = 7.84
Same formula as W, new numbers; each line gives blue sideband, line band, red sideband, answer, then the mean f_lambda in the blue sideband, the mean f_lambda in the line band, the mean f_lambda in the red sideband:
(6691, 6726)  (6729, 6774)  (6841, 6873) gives -0.034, 7.73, 7.98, 7.75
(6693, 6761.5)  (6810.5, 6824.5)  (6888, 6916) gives -0.062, 7.81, 8.1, 7.51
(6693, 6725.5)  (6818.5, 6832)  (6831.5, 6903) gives -0.055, 7.77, 8.2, 7.8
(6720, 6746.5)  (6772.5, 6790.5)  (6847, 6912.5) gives -0.093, 7.77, 8.47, 7.78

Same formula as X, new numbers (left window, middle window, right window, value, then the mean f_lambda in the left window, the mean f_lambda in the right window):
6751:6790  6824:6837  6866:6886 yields 0.1 A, 8.35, 8.17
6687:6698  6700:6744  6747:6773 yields 0.0 A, 7.32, 8.27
